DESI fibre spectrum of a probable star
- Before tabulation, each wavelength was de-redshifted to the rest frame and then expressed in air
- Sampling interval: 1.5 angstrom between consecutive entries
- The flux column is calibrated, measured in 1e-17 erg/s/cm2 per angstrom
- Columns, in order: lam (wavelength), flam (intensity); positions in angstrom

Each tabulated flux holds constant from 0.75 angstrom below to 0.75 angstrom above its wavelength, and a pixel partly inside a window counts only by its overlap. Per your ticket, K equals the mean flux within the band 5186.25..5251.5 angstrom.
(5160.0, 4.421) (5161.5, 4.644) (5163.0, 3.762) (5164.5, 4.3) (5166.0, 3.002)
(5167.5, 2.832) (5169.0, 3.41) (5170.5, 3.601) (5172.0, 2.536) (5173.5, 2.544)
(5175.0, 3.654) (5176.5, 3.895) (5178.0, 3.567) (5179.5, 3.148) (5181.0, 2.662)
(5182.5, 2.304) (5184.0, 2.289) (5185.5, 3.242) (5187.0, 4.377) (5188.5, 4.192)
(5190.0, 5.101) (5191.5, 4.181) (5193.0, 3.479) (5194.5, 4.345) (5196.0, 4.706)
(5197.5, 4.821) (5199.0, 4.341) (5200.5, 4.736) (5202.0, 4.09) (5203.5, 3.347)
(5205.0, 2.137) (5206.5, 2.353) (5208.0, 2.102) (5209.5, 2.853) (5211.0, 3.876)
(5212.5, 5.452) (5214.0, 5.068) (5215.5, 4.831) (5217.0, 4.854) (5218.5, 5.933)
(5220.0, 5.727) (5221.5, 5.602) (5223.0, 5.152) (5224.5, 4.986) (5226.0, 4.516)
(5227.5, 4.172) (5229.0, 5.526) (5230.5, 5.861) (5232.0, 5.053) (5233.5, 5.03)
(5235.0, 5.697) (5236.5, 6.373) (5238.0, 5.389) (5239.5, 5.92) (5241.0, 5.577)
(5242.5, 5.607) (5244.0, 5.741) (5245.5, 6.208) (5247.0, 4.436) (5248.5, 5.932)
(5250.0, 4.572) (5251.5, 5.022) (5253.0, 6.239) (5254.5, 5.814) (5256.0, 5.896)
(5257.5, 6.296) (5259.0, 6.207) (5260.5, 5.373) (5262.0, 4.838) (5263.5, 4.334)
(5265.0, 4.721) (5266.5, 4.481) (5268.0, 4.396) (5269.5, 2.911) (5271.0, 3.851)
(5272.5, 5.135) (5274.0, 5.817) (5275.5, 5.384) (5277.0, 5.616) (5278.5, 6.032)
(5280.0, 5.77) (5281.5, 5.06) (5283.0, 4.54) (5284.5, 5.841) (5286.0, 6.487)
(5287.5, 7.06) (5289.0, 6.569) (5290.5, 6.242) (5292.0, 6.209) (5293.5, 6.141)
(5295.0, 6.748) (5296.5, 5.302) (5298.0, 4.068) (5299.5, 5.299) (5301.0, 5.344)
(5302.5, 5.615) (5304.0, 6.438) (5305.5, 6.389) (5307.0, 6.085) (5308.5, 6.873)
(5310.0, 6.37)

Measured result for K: 4.75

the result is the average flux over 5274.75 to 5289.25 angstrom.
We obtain 5.81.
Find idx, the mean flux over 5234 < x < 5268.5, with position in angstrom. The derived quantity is 5.44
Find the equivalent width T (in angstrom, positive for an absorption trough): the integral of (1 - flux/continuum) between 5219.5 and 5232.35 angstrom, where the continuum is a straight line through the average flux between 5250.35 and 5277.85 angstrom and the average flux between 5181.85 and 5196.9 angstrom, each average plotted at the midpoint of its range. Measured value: -2.02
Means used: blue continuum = 3.84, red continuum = 5.12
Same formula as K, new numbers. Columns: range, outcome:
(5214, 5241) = 5.33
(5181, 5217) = 3.83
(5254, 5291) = 5.38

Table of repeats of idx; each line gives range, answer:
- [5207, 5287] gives 5.17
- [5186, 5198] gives 4.37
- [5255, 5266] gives 5.37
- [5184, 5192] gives 4.04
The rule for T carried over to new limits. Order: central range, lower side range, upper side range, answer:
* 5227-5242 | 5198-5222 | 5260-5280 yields -3.39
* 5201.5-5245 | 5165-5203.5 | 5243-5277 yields -3.26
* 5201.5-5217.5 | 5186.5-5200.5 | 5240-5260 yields 3.62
